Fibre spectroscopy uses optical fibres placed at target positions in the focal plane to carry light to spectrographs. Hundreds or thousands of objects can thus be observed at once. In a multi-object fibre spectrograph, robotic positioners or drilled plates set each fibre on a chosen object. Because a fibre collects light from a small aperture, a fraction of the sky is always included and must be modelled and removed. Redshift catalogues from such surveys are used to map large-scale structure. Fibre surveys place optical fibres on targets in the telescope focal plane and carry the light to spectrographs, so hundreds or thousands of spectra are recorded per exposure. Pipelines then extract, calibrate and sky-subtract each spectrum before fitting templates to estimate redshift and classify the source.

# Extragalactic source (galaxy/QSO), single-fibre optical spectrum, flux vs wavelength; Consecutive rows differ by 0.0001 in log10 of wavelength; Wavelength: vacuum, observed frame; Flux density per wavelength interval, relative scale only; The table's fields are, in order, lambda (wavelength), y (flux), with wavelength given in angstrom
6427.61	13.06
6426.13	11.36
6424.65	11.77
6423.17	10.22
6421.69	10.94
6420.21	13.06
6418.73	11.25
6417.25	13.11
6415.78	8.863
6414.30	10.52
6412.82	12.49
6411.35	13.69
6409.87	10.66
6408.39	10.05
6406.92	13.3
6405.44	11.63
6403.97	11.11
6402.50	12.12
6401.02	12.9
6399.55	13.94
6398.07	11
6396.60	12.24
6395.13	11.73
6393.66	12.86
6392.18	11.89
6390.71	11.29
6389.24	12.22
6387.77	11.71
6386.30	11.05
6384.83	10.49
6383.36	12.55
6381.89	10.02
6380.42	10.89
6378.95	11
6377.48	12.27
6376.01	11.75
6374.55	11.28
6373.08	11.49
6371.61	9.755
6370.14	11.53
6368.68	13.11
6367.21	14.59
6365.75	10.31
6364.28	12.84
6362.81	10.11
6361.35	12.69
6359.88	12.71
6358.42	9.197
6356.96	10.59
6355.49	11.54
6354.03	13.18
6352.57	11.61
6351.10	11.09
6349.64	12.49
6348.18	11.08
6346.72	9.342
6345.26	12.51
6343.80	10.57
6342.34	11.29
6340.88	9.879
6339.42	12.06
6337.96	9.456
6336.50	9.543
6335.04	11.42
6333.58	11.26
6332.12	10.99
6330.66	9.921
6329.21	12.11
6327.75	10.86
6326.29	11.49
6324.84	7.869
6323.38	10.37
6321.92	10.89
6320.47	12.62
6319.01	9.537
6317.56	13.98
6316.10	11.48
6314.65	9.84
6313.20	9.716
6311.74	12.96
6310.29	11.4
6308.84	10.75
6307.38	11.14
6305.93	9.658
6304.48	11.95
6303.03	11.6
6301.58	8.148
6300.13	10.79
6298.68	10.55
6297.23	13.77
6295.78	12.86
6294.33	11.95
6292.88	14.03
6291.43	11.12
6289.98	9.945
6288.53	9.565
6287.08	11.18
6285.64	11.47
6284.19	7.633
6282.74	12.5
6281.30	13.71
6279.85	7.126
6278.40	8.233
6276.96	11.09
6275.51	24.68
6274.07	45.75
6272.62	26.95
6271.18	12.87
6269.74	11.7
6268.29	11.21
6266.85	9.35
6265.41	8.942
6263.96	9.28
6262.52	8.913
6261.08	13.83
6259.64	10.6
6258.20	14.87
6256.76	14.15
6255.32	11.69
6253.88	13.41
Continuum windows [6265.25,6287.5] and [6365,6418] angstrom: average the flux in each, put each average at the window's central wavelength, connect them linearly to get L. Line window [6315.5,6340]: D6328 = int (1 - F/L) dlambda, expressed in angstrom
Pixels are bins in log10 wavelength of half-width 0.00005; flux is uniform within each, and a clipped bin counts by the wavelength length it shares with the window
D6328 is 4.60 angstrom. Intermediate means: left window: 14.8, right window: 11.7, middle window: 10.9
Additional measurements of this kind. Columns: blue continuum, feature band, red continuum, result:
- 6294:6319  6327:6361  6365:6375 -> 1.33 angstrom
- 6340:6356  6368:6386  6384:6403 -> 0.61 angstrom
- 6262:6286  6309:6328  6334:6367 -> 2.29 angstrom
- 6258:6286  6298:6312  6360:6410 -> 2.67 angstrom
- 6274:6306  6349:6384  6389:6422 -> 1.31 angstrom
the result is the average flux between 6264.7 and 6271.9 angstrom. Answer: 10.8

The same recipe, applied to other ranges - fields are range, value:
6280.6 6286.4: 11.3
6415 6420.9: 11.6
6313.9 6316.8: 10.7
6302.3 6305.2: 11.8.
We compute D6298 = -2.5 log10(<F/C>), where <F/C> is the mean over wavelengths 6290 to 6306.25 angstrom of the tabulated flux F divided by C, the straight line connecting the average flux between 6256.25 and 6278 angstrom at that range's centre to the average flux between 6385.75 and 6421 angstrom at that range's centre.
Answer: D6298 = 0.27 mag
